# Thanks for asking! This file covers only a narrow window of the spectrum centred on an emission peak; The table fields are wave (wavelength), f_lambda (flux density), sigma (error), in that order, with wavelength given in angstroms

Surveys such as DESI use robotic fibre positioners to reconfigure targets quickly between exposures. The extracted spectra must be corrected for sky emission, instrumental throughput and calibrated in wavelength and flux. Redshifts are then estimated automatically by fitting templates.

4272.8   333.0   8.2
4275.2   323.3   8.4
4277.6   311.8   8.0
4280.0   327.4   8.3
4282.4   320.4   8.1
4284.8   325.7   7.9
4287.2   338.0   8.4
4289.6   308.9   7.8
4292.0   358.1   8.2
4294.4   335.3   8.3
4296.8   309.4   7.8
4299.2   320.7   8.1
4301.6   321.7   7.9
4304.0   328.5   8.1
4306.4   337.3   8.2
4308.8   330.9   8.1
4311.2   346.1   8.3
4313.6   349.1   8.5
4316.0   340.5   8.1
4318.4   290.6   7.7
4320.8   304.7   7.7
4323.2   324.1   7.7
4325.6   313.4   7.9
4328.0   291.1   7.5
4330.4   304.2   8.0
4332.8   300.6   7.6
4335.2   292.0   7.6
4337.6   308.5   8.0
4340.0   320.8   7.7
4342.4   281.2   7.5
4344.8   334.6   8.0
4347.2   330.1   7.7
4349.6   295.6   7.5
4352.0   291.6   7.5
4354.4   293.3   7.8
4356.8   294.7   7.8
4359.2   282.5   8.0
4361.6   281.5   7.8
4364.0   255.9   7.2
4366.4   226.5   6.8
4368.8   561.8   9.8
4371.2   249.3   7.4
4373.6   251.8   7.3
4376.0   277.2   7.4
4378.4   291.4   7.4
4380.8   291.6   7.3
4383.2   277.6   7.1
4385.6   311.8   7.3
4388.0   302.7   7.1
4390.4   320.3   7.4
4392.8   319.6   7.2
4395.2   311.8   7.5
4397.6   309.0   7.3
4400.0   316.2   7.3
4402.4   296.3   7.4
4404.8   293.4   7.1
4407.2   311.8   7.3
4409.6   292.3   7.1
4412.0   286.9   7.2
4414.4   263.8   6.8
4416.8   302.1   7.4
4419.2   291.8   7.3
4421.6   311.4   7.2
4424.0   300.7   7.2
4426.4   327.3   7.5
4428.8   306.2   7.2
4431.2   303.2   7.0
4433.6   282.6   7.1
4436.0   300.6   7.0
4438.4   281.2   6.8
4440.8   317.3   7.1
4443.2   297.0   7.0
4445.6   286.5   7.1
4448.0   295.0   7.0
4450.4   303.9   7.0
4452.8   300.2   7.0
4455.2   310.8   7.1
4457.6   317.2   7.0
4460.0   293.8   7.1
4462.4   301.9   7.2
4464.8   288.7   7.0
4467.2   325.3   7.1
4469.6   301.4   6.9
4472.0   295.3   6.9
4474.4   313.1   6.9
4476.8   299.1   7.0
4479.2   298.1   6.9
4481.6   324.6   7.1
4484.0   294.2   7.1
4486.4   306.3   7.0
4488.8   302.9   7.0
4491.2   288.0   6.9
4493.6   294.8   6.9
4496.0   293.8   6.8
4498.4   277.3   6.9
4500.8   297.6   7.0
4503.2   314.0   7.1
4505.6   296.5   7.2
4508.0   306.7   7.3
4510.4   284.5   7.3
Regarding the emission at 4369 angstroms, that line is H-gamma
